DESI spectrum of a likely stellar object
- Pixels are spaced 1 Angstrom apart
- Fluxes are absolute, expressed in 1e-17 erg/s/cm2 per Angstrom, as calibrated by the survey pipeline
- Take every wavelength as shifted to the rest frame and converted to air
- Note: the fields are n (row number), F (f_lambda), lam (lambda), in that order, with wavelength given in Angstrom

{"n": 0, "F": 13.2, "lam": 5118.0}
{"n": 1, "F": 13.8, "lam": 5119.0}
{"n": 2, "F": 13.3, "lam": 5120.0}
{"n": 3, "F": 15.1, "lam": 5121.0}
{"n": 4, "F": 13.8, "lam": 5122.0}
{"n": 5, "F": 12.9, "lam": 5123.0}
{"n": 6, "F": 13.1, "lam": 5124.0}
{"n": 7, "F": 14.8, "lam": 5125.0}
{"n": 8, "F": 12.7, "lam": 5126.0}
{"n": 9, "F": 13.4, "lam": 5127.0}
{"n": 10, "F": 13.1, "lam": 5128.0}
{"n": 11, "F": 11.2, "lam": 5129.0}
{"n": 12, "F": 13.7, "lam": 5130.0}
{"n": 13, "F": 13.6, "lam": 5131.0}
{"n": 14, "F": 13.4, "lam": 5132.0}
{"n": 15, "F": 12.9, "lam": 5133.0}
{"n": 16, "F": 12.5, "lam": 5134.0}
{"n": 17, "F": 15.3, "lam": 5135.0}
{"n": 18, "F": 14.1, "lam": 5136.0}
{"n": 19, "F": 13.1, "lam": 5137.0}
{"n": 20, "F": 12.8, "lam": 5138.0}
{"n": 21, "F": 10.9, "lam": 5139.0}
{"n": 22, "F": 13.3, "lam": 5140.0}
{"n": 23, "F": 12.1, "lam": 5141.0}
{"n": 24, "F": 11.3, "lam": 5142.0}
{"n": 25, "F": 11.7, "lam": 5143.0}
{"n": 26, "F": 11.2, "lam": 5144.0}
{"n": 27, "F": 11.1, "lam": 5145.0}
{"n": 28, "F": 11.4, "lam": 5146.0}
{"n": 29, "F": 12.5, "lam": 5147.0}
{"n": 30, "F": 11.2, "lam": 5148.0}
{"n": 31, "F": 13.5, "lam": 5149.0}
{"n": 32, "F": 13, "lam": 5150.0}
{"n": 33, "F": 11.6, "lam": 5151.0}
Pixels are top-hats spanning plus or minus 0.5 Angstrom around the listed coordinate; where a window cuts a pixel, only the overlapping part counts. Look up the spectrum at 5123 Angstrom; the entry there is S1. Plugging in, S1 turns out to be 12.9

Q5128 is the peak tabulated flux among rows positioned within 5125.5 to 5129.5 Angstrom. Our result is 13.4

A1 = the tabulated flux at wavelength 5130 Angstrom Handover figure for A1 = 13.7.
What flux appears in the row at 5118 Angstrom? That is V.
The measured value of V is 13.2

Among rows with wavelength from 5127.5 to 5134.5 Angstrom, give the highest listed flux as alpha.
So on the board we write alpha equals 13.7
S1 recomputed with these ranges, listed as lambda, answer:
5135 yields 15.3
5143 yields 11.7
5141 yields 12.1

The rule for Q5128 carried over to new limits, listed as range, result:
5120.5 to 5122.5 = 15.1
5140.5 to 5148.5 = 12.5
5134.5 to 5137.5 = 15.3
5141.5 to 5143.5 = 11.7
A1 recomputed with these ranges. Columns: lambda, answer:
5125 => 14.8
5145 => 11.1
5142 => 11.3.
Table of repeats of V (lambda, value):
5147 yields 12.5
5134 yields 12.5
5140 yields 13.3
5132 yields 13.4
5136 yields 14.1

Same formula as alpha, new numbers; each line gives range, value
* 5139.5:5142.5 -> 13.3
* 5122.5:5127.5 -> 14.8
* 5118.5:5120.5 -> 13.8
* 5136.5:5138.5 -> 13.1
